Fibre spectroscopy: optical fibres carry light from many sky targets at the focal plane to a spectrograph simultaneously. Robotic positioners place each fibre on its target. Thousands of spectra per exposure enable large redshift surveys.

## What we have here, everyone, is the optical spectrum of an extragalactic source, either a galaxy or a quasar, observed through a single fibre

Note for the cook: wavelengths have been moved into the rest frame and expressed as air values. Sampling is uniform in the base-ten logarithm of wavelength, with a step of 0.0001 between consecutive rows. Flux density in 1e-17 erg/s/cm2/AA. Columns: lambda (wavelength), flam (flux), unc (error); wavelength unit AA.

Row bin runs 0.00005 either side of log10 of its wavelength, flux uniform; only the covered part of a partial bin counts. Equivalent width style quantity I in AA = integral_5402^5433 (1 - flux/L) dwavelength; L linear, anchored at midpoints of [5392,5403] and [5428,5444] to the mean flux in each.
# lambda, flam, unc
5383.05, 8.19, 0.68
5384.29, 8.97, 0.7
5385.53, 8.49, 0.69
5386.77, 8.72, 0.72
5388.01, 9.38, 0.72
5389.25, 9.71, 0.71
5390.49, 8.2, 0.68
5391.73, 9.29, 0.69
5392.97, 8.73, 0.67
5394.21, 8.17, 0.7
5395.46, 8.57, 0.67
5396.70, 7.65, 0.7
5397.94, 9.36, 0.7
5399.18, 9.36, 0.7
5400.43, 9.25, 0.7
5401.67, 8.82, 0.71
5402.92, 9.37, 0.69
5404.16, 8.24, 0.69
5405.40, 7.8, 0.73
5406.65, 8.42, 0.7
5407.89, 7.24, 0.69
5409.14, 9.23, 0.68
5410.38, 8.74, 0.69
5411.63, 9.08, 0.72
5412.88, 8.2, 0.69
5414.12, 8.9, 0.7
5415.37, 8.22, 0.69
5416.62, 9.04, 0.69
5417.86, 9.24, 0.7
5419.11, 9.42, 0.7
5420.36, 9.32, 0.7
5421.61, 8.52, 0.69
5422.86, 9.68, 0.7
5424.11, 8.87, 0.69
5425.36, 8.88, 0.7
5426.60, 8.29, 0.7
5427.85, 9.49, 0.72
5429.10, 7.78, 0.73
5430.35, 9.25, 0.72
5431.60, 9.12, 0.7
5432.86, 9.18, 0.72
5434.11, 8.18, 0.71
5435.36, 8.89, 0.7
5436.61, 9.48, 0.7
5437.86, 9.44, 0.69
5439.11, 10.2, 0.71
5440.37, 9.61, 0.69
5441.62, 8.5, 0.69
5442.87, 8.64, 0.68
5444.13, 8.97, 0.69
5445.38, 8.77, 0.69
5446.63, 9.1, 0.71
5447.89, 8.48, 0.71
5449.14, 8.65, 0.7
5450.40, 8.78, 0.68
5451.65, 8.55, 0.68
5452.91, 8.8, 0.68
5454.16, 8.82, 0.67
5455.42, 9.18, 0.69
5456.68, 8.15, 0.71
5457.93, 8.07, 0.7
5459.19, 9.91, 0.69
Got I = 0.5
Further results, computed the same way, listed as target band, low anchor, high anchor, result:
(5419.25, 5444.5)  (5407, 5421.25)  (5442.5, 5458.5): -0.8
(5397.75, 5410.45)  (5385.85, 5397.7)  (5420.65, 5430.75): 0.1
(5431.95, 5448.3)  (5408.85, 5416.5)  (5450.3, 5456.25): -0.5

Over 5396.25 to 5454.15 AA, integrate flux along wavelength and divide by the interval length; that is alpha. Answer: 8.85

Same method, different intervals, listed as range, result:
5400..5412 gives 8.6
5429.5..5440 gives 9.19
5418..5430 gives 8.94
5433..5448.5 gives 9.03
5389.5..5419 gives 8.69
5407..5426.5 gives 8.82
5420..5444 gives 9.01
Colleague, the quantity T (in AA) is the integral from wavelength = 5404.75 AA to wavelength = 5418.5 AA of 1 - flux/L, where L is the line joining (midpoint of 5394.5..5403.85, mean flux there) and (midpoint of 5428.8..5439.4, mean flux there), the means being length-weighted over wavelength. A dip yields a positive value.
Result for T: 0.6 AA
